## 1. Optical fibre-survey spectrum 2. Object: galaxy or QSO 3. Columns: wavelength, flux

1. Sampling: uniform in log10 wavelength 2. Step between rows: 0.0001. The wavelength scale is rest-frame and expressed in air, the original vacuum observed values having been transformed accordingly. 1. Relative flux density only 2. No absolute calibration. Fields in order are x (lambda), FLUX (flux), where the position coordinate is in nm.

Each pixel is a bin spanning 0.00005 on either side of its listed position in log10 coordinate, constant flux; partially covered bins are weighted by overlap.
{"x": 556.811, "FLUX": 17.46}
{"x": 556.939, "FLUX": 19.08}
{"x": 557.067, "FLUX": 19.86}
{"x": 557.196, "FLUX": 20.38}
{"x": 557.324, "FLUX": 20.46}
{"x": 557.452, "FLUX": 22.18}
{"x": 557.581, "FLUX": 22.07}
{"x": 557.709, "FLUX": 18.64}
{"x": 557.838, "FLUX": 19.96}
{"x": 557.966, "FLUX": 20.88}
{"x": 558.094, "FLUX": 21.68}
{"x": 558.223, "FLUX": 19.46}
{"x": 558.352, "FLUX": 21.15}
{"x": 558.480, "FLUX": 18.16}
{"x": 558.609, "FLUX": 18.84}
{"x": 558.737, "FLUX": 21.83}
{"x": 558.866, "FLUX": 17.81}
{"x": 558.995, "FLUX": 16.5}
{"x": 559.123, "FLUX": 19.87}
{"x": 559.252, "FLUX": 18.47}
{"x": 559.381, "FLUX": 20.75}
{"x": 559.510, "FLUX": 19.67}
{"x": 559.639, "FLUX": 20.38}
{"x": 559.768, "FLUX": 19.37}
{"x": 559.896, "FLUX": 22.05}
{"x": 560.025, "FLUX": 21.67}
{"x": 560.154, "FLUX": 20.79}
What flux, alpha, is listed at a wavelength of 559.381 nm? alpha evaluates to 20.75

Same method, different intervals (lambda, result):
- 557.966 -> 20.88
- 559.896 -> 22.05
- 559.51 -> 19.67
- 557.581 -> 22.07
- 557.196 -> 20.38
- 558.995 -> 16.5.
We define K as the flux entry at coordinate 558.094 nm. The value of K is 21.68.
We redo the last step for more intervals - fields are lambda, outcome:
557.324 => 20.46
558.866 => 17.81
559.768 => 19.37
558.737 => 21.83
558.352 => 21.15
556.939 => 19.08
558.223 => 19.46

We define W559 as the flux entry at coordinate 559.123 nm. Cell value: 19.87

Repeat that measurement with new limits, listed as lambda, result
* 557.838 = 19.96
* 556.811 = 17.46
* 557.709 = 18.64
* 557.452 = 22.18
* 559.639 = 20.38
